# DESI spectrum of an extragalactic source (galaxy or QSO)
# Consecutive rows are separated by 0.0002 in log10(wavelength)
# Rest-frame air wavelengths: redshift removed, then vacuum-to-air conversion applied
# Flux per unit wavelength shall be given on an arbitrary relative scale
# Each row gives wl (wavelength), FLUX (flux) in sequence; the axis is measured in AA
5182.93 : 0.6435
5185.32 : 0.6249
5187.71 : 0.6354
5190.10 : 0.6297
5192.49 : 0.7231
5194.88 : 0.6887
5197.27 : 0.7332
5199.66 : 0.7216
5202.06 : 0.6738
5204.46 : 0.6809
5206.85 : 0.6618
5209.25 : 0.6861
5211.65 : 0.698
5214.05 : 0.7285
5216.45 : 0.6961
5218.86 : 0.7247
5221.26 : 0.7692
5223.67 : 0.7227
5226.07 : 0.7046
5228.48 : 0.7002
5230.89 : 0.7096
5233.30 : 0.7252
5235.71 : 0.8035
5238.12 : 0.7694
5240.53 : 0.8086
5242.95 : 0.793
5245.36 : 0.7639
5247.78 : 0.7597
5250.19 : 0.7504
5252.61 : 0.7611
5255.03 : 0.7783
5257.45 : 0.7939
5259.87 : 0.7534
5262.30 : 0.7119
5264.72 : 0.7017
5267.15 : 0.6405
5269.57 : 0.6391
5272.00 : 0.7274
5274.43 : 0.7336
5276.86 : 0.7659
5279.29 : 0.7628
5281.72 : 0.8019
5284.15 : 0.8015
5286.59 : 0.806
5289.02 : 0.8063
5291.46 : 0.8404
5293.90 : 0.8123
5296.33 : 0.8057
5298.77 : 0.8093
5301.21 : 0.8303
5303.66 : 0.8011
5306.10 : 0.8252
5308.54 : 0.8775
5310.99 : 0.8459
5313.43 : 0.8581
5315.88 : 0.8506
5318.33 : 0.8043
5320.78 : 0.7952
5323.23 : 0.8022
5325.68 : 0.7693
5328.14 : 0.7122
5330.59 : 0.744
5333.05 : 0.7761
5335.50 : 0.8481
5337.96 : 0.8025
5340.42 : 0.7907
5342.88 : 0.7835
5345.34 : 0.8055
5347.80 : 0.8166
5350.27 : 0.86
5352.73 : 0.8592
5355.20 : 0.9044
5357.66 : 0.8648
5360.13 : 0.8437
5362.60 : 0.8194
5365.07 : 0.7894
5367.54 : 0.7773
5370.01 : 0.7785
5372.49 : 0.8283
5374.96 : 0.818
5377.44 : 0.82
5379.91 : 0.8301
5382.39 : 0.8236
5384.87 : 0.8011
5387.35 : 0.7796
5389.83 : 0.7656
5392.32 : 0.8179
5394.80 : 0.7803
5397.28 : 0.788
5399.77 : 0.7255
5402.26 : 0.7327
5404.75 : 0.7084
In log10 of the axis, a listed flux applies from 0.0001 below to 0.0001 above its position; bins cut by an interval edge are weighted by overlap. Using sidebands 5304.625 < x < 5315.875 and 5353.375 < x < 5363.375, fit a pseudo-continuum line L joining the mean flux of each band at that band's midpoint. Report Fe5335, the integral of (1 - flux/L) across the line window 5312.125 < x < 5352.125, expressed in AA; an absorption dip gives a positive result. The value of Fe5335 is 2.5 AA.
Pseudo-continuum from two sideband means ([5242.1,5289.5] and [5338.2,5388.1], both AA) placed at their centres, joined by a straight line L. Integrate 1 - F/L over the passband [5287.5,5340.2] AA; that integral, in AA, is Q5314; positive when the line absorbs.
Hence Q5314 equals -1.68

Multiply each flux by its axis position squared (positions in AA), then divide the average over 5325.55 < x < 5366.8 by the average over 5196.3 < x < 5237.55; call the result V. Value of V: 1.19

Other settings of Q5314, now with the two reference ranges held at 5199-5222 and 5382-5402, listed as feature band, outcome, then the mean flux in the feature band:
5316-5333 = -0.6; 0.776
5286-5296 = -1.1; 0.817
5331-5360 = -2.5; 0.827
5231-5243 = -1.0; 0.772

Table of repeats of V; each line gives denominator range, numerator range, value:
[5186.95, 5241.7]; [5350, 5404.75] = 1.20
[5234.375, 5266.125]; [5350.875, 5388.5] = 1.13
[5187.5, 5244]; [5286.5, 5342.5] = 1.17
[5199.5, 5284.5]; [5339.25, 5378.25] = 1.17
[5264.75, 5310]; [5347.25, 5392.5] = 1.08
